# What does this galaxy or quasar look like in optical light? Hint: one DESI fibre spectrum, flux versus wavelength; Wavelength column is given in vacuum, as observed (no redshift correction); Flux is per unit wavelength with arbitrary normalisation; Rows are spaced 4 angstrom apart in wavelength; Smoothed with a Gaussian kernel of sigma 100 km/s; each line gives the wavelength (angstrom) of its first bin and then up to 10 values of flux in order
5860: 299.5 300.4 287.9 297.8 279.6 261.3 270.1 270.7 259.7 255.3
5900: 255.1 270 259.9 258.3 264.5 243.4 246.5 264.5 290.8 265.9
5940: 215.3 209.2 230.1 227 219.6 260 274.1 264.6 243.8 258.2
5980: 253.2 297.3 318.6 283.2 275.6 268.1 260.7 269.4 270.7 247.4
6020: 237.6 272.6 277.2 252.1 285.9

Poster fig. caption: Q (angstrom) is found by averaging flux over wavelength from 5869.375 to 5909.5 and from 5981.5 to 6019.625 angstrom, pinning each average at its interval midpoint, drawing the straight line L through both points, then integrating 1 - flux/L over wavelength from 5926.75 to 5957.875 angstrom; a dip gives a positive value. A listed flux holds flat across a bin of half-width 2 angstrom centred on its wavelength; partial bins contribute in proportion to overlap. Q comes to 3.62 angstrom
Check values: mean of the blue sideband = 268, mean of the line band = 240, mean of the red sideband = 275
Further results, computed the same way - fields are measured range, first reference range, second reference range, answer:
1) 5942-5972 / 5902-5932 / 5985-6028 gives 2.8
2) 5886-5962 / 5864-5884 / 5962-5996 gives 7.6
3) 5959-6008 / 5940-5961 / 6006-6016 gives -4.8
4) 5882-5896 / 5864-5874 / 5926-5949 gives 0.8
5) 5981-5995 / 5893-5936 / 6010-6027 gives -1.9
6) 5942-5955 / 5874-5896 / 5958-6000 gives 2.3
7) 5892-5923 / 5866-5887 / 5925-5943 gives 1.0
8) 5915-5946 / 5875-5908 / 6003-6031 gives 1.7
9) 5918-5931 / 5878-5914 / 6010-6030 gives 0.4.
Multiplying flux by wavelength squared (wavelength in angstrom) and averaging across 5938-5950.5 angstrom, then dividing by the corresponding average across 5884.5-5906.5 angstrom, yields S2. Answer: 0.85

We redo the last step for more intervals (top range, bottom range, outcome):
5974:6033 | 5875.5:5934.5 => 1.06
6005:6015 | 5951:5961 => 1.16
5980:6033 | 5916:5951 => 1.13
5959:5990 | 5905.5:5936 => 1.06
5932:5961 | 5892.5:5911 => 0.92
